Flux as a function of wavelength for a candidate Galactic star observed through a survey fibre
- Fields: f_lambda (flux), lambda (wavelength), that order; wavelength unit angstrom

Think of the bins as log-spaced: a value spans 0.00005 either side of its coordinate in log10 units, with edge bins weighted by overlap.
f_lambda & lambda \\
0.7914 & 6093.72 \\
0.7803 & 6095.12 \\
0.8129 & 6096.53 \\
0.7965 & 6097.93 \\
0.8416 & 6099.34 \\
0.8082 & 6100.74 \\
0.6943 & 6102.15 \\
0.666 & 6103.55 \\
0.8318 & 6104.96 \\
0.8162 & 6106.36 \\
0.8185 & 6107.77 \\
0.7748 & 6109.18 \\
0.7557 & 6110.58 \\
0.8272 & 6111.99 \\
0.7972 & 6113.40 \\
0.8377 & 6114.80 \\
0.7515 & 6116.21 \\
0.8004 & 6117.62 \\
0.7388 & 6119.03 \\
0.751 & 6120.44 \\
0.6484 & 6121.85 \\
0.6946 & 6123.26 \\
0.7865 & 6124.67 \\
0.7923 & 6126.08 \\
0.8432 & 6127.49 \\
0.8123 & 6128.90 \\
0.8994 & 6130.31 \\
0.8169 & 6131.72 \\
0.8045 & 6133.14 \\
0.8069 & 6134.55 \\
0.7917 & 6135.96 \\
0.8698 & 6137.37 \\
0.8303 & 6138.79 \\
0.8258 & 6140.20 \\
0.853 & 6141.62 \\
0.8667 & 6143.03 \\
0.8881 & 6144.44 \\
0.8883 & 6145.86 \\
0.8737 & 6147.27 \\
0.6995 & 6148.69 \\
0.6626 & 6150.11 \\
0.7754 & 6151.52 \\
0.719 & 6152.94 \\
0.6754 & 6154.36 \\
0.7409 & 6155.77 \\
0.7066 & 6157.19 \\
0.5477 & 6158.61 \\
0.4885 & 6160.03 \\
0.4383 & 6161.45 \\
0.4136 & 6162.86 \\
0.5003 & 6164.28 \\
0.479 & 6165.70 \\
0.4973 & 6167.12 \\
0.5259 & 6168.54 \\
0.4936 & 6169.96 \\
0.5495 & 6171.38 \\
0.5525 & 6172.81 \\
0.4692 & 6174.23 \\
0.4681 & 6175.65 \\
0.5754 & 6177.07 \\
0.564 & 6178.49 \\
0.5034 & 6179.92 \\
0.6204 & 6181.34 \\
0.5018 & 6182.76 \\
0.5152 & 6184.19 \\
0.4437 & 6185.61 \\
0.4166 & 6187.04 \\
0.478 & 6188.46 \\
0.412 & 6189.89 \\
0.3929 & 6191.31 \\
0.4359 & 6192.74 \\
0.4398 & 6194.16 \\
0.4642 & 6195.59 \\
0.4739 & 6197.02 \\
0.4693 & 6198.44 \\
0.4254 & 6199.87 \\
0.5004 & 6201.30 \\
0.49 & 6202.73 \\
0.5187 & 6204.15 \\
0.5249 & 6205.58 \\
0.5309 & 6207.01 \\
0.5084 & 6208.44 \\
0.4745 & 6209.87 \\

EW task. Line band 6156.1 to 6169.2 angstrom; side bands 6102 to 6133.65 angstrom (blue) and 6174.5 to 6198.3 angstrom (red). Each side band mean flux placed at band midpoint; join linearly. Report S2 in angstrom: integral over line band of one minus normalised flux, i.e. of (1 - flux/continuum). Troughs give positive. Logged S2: 1.5 angstrom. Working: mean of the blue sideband 0.782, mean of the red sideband 0.481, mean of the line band 0.517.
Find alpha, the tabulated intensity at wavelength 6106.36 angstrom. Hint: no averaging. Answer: 0.8162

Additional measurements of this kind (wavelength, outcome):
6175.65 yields 0.4681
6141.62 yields 0.853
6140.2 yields 0.8258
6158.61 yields 0.5477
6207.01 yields 0.5309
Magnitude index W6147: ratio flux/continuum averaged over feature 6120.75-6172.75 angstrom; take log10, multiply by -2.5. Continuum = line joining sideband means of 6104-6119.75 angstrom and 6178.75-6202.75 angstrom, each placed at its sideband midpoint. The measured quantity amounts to -0.08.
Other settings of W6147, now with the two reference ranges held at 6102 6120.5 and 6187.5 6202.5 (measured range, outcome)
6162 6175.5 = 0.12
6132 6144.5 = -0.23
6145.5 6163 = -0.09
